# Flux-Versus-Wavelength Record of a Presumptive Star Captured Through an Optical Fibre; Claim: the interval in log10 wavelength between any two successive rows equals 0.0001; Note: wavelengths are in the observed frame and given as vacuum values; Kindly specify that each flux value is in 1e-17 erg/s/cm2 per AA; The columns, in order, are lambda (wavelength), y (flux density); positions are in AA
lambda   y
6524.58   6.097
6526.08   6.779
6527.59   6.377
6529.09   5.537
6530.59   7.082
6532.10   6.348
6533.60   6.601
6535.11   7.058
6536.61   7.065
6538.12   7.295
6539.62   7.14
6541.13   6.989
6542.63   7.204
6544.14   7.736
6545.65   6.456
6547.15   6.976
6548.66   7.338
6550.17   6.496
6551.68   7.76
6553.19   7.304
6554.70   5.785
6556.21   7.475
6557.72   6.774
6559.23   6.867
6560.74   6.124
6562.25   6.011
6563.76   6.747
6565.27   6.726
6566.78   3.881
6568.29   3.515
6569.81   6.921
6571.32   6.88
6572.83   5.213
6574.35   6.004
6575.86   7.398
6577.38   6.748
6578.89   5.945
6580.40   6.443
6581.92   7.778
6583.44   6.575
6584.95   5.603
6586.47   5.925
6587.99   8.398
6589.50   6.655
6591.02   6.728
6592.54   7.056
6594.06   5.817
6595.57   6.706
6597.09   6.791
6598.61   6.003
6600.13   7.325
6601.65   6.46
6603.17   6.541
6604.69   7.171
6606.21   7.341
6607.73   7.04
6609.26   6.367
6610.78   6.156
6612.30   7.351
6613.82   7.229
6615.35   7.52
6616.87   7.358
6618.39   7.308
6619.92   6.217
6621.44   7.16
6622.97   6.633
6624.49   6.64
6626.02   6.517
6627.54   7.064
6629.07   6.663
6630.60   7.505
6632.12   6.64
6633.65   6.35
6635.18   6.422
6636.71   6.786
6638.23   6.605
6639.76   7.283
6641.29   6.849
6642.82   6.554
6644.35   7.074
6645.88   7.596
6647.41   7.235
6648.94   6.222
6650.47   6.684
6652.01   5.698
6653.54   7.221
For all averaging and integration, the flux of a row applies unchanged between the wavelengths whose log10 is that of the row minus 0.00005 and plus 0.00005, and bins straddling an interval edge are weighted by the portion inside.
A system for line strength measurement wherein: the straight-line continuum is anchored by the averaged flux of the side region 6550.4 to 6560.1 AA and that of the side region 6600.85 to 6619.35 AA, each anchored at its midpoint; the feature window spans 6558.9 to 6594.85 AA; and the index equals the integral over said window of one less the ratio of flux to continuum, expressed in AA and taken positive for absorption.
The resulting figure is 3.3 AA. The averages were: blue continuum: 6.95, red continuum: 6.98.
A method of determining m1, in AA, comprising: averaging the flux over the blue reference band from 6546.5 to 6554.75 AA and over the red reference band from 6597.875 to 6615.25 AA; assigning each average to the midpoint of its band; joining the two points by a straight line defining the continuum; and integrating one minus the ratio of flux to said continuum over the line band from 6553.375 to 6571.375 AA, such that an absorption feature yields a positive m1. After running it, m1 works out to 2.2 AA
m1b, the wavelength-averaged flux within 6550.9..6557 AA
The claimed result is 7.07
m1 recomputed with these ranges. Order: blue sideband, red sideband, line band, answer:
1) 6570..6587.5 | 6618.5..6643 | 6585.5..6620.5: -1.29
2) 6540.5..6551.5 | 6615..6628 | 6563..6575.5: 2.19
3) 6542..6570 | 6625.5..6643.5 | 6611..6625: -0.62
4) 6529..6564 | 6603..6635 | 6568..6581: 1.26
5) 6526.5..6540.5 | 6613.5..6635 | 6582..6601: 0.45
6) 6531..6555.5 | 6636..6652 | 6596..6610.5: 0.27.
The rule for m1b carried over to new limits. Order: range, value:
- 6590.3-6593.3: 6.89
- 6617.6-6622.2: 6.9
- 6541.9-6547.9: 7.09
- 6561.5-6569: 5.39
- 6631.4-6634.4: 6.49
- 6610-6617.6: 7.12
